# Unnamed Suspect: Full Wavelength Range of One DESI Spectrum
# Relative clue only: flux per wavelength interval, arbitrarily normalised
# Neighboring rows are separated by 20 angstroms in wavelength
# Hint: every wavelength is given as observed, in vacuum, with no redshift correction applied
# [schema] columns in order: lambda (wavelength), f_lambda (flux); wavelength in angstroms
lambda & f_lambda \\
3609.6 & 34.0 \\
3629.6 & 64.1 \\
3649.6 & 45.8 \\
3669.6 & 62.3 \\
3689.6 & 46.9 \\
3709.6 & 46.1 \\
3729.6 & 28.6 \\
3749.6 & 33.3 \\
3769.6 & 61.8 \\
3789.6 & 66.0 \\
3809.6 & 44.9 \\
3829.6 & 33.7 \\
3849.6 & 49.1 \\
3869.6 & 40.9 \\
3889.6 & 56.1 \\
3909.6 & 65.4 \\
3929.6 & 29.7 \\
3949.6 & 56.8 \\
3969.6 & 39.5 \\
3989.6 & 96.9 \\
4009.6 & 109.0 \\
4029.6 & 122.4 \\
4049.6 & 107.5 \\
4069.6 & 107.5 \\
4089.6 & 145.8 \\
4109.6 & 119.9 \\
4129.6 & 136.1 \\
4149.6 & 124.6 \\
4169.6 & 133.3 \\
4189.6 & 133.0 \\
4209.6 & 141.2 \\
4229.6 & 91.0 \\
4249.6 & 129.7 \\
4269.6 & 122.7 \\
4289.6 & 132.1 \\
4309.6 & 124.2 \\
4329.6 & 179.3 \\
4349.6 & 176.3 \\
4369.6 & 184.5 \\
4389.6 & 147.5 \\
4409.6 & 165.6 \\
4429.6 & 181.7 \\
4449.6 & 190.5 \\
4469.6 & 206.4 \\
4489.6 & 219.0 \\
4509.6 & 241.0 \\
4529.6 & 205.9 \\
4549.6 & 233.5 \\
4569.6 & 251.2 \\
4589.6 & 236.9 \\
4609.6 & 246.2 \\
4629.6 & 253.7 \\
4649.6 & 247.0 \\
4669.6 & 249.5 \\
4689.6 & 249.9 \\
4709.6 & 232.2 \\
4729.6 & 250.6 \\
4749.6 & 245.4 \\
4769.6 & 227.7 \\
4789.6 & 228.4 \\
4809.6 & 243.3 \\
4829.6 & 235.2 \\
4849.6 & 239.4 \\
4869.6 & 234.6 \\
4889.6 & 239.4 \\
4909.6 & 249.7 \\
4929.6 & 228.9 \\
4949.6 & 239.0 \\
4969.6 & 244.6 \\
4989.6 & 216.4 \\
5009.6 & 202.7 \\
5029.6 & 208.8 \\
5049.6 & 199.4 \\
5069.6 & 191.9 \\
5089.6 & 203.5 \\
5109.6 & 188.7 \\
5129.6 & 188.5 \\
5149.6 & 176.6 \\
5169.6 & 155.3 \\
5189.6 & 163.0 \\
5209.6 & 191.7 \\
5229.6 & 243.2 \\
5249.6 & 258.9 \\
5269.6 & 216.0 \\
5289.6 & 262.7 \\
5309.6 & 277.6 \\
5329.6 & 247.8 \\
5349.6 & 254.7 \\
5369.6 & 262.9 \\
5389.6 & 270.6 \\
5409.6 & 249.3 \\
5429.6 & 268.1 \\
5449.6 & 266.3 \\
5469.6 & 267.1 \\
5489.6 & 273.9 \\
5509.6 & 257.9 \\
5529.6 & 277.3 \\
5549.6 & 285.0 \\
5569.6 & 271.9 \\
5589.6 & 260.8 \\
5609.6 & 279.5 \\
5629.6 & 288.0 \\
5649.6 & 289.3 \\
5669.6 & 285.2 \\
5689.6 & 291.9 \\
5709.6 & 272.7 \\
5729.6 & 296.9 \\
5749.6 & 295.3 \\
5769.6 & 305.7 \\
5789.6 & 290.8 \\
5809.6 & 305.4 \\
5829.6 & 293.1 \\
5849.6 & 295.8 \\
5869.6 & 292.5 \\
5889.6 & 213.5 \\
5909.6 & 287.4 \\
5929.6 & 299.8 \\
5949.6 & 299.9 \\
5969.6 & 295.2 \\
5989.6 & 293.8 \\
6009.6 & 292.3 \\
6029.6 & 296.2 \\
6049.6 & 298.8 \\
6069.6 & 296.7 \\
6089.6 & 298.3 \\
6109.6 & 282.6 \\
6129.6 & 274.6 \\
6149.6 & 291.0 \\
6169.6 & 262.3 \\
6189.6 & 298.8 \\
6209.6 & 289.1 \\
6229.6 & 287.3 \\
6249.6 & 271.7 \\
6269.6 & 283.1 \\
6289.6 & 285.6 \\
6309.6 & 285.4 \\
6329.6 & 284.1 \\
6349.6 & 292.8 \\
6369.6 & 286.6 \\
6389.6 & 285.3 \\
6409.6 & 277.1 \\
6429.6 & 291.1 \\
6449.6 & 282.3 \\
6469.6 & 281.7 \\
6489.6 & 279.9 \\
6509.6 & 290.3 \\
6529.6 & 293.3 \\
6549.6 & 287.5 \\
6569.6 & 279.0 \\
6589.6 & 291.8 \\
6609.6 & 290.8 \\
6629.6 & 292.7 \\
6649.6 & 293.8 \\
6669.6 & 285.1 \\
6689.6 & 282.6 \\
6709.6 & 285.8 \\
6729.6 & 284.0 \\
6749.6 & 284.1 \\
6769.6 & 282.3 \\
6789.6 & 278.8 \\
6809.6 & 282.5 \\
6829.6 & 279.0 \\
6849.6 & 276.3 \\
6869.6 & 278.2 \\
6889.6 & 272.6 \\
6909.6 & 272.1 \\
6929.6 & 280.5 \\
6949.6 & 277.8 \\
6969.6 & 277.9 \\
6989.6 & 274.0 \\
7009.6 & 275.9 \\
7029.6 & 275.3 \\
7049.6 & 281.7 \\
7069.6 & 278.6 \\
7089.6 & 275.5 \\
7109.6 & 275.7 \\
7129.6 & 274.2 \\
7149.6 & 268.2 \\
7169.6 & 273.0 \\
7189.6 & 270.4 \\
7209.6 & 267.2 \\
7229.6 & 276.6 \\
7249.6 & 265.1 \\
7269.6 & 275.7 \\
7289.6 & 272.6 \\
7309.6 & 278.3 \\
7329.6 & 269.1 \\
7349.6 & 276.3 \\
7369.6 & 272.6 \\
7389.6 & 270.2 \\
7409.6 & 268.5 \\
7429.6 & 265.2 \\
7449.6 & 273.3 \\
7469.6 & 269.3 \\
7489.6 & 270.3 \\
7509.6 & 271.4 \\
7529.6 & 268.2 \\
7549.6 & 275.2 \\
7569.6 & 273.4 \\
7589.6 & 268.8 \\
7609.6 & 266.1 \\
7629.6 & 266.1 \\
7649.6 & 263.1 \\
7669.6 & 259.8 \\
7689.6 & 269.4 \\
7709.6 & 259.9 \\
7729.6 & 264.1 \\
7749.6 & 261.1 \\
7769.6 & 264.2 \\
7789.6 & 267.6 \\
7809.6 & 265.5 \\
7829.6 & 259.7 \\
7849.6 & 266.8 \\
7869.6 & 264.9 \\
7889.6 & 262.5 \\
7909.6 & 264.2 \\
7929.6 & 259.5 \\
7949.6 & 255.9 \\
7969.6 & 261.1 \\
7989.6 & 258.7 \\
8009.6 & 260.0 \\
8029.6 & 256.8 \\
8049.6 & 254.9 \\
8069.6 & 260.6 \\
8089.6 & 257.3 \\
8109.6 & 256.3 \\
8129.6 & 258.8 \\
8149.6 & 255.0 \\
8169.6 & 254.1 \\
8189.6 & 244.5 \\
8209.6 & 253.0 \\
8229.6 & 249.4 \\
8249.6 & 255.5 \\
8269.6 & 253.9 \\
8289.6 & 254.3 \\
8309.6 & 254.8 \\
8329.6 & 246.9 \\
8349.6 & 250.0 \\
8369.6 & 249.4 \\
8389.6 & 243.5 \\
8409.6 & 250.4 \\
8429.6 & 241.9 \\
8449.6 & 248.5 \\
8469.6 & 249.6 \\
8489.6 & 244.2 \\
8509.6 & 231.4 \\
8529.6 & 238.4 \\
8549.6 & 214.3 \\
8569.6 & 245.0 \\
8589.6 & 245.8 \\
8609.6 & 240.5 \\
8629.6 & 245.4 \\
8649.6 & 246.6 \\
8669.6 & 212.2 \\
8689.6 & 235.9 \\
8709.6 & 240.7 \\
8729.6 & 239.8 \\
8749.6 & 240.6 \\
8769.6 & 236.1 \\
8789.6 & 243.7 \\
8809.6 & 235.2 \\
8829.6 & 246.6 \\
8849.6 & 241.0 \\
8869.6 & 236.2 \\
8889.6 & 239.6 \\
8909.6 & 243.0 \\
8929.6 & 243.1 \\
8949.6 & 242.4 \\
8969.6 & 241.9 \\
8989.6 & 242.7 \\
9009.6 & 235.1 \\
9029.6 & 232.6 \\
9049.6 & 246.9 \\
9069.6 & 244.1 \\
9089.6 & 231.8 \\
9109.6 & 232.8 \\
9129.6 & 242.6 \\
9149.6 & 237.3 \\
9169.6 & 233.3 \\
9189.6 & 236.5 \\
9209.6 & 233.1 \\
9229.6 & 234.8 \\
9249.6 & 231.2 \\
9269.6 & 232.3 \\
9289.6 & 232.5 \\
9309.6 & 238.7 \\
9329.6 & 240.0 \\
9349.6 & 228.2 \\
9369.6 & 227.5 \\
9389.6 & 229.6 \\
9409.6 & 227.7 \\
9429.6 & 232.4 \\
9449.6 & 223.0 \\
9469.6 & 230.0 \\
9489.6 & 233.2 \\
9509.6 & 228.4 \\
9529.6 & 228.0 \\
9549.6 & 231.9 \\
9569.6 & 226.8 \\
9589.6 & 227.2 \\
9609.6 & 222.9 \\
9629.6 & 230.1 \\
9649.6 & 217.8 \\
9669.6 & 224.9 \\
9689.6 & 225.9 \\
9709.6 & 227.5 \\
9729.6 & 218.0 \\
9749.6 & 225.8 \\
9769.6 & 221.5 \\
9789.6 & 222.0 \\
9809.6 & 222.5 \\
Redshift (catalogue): 0.00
